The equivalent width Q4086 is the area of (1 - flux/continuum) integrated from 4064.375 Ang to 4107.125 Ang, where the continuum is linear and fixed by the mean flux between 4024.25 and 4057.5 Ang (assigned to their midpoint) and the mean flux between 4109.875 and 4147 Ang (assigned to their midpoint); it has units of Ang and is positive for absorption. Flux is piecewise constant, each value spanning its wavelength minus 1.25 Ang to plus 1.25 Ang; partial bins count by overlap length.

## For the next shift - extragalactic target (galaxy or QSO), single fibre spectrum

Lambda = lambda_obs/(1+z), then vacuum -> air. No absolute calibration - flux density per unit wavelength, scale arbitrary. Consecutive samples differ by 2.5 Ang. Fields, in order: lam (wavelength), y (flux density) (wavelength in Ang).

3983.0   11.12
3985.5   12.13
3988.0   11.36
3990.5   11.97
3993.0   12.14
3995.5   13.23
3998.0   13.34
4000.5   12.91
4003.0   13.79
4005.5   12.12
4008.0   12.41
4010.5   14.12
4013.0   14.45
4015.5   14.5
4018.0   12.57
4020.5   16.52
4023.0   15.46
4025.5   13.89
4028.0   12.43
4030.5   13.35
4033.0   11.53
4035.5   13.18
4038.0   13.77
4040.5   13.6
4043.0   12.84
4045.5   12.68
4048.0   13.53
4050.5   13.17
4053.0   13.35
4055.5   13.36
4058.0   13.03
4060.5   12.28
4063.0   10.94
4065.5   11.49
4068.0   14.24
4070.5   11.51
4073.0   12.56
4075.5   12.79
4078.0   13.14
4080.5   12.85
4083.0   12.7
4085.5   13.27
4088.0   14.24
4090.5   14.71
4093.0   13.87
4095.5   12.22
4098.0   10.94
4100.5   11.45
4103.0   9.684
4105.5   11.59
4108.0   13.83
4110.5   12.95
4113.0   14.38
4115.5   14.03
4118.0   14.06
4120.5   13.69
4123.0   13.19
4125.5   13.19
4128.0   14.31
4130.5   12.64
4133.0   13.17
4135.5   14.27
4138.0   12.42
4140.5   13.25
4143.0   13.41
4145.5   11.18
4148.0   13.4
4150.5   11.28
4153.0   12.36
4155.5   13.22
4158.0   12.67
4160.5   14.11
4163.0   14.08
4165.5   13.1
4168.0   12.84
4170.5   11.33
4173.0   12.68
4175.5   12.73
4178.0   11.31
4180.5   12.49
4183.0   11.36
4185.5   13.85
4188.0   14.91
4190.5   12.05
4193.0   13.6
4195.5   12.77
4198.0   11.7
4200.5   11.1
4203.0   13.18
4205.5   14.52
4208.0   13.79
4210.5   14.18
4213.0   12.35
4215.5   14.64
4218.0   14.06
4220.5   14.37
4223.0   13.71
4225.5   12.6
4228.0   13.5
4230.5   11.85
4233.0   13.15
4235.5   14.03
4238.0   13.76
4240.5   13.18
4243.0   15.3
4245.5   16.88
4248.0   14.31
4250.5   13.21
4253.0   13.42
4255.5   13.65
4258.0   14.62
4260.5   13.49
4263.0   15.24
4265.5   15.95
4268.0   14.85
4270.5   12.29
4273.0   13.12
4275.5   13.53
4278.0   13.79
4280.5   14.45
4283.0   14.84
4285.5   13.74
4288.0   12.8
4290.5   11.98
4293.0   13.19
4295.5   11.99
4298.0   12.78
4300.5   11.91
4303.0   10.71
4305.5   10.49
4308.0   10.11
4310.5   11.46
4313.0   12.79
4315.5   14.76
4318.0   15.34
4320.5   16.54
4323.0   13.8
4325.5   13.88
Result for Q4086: 2.20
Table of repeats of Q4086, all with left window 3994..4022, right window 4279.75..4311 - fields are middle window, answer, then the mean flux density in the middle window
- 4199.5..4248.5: -4.2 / 13.7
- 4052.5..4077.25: 1.5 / 12.5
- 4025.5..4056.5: 0.9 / 13.1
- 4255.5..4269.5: -2.5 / 14.7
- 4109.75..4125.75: -0.7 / 13.7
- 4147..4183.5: 0.9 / 12.6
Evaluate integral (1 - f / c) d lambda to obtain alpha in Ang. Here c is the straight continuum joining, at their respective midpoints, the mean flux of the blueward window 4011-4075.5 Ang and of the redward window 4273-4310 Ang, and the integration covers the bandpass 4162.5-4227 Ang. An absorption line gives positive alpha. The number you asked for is -1.06 Ang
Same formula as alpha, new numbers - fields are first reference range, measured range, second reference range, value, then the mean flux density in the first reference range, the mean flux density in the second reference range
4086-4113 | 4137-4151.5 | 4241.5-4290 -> 0.6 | 12.7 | 14.1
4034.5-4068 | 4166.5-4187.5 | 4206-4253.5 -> 1.7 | 12.9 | 13.8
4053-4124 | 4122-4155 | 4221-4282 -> 0.6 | 12.8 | 13.9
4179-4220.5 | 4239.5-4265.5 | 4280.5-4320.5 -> -2.9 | 13.2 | 12.8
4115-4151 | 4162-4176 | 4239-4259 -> 0.8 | 13.2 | 14.3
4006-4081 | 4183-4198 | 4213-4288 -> 0.7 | 13.2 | 13.9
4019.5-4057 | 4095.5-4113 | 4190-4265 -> 2.0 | 13.5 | 13.6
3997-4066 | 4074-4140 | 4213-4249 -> 2.1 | 13.3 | 13.9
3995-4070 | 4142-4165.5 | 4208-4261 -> 1.3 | 13.3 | 13.8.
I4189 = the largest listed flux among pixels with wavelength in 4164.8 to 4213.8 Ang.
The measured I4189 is 14.91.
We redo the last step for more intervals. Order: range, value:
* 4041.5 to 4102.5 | 14.71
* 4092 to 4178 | 14.38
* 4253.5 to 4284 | 15.95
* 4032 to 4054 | 13.77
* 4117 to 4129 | 14.31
